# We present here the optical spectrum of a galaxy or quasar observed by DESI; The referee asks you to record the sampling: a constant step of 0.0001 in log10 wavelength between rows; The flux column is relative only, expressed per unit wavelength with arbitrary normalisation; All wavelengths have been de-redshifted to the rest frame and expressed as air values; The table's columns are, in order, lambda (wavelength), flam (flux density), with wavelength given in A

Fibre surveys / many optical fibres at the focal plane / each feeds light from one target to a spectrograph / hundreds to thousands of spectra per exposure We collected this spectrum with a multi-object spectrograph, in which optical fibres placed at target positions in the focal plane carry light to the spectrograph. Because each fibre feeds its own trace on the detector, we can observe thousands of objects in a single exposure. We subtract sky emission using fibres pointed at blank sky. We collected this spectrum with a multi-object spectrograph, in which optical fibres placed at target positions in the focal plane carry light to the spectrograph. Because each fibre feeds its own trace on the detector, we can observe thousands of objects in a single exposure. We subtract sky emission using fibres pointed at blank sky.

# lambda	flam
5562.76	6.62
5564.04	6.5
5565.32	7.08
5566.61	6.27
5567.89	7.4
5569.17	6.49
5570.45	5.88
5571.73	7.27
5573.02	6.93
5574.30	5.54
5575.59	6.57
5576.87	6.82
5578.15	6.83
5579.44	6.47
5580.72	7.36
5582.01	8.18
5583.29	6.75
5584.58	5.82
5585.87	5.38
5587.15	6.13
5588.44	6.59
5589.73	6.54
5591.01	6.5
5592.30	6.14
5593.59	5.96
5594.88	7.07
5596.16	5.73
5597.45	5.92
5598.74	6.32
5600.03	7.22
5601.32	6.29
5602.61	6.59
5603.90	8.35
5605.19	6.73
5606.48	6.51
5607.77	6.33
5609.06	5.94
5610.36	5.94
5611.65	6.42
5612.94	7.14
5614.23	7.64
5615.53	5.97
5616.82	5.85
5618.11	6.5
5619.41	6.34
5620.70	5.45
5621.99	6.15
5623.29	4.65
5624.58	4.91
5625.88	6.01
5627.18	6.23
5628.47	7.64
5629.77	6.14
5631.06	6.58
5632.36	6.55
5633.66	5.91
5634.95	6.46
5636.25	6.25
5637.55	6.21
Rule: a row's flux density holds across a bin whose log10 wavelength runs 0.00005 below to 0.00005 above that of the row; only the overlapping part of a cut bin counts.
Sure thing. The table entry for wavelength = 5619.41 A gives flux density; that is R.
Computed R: 6.34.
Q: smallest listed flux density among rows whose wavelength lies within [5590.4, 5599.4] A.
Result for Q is 5.73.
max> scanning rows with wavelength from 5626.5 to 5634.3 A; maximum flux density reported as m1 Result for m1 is 7.64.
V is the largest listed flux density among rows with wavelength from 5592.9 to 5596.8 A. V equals 7.07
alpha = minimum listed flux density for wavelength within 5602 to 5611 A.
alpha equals 5.94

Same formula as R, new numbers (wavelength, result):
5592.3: 6.14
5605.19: 6.73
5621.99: 6.15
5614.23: 7.64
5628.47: 7.64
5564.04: 6.5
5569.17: 6.49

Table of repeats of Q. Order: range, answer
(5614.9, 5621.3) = 5.45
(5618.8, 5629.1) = 4.65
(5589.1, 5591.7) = 6.5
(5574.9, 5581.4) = 6.47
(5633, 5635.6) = 5.91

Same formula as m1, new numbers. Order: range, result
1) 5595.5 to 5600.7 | 7.22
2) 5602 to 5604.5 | 8.35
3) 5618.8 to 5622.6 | 6.34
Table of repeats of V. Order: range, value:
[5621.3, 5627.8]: 6.23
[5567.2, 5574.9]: 7.4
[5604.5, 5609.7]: 6.73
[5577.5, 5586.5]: 8.18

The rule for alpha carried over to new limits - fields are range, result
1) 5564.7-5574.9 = 5.54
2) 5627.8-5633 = 6.14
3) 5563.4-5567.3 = 6.27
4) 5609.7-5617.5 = 5.85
